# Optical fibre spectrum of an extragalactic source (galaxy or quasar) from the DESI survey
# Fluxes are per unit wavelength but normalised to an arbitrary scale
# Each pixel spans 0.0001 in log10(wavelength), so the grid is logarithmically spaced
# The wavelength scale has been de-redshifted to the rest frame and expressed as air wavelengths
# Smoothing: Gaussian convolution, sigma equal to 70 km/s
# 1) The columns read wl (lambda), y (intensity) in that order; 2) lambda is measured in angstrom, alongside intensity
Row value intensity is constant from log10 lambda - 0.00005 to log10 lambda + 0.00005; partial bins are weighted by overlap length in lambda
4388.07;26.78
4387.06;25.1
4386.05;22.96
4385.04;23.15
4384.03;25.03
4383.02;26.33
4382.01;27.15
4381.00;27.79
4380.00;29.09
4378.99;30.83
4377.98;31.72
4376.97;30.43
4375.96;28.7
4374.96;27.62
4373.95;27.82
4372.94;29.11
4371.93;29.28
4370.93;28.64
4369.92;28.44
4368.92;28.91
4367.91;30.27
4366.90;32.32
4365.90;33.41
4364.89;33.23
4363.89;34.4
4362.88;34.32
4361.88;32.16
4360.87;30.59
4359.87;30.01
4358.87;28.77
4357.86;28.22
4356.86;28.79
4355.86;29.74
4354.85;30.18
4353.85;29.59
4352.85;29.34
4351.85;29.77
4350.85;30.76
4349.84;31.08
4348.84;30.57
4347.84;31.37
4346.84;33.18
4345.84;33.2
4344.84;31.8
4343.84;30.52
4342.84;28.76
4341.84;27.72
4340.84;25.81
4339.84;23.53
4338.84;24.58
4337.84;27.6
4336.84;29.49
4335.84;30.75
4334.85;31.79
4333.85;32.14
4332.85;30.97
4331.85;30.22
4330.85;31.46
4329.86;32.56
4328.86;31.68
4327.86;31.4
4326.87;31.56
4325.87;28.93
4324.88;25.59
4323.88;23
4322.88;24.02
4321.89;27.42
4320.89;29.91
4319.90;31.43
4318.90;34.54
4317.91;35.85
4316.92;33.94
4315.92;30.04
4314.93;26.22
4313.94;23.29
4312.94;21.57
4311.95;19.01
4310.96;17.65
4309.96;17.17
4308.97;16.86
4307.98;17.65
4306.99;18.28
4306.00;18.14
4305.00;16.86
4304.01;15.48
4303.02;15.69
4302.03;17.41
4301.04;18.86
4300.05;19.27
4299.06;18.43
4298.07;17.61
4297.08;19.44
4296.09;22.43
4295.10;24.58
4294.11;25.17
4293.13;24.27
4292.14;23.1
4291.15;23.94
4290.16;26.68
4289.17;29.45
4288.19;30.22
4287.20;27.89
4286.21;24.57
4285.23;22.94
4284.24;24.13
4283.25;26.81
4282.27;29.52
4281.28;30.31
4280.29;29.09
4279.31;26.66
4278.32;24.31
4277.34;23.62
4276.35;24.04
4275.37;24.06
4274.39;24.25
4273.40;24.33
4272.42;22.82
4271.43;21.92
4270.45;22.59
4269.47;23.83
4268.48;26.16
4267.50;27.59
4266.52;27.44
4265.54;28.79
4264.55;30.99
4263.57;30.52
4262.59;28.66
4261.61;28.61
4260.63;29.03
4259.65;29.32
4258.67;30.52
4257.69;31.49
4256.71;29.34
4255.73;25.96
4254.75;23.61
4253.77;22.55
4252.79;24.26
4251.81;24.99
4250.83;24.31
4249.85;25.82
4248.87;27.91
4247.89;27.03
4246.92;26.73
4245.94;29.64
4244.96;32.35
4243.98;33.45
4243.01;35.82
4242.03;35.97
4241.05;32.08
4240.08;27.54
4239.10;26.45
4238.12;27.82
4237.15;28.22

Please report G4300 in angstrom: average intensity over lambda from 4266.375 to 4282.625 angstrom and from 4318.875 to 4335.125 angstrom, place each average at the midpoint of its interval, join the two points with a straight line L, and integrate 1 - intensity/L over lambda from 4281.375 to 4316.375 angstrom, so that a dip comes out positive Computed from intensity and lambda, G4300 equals 6.6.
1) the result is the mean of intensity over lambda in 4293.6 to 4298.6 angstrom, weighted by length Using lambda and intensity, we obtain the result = 21.9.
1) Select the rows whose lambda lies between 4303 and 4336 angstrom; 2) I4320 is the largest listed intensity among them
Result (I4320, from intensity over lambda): 35.85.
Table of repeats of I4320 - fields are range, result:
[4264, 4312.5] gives 30.99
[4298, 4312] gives 19.27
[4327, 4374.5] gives 34.4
